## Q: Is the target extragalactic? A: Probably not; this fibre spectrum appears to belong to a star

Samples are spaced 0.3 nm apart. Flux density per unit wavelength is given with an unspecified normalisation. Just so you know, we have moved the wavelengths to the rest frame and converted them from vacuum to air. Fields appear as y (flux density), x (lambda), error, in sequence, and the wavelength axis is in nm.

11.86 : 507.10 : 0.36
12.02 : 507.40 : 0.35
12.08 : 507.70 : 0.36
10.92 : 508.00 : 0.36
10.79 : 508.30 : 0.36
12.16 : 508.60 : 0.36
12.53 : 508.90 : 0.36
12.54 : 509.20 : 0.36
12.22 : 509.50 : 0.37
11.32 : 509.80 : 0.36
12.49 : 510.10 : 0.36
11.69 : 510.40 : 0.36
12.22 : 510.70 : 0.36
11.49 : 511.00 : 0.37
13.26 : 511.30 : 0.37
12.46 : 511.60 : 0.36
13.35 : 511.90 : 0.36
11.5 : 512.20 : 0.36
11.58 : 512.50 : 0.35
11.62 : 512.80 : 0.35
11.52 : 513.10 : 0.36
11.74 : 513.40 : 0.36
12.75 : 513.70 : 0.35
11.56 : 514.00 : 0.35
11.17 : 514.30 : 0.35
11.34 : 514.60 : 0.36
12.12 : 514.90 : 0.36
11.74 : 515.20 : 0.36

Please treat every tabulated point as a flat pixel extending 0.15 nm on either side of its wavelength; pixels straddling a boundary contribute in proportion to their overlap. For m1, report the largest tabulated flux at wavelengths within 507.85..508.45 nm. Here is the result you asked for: 10.92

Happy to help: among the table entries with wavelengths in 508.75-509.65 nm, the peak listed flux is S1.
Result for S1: 12.54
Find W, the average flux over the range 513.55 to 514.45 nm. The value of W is 11.8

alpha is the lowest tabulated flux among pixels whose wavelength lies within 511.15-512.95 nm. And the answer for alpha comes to 11.5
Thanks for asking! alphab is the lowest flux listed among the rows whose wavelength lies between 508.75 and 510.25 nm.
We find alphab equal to 11.32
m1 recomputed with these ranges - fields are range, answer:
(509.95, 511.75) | 13.26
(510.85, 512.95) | 13.35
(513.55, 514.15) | 12.75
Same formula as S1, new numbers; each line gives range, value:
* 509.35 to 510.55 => 12.49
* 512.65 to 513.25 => 11.62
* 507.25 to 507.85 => 12.08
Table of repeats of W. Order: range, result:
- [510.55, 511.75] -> 12.4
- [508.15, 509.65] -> 12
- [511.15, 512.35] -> 12.6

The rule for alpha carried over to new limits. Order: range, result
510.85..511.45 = 11.49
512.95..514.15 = 11.52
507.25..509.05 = 10.79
